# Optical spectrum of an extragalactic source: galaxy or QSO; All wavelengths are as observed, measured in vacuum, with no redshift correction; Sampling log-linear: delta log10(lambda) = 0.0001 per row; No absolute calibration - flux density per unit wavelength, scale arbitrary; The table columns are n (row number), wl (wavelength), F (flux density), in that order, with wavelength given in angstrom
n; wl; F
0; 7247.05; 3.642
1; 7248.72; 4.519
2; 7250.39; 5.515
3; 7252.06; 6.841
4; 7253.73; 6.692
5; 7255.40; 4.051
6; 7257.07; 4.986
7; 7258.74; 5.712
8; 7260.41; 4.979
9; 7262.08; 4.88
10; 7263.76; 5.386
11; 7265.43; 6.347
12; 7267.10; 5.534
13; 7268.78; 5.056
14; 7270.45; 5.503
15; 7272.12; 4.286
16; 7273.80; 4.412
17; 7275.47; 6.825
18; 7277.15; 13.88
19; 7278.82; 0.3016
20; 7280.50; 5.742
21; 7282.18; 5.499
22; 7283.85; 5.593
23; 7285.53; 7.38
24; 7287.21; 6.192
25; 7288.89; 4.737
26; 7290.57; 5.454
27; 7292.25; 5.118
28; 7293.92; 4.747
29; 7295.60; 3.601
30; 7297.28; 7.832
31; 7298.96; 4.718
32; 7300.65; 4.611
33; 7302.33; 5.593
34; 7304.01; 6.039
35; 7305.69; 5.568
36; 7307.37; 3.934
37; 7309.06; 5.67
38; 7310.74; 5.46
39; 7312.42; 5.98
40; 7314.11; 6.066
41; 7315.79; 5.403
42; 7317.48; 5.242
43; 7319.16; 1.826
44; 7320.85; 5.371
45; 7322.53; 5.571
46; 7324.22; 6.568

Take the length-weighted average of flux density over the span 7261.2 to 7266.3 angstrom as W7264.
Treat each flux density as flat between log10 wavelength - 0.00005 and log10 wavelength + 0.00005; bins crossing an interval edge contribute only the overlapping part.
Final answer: 5.53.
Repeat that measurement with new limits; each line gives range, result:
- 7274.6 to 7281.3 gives 6.68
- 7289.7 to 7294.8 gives 5.1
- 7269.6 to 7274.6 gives 4.74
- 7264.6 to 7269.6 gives 5.64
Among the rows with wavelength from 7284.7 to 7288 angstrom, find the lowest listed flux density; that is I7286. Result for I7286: 6.192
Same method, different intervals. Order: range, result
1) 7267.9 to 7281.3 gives 0.3016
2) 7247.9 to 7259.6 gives 4.051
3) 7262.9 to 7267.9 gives 5.386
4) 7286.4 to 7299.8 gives 3.601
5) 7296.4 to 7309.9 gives 3.934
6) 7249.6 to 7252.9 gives 5.515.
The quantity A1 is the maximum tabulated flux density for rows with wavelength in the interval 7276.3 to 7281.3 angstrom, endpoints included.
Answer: 13.88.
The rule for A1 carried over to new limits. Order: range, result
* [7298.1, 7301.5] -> 4.718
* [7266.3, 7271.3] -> 5.534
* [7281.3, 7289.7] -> 7.38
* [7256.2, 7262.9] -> 5.712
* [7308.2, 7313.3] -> 5.98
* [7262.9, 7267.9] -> 6.347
